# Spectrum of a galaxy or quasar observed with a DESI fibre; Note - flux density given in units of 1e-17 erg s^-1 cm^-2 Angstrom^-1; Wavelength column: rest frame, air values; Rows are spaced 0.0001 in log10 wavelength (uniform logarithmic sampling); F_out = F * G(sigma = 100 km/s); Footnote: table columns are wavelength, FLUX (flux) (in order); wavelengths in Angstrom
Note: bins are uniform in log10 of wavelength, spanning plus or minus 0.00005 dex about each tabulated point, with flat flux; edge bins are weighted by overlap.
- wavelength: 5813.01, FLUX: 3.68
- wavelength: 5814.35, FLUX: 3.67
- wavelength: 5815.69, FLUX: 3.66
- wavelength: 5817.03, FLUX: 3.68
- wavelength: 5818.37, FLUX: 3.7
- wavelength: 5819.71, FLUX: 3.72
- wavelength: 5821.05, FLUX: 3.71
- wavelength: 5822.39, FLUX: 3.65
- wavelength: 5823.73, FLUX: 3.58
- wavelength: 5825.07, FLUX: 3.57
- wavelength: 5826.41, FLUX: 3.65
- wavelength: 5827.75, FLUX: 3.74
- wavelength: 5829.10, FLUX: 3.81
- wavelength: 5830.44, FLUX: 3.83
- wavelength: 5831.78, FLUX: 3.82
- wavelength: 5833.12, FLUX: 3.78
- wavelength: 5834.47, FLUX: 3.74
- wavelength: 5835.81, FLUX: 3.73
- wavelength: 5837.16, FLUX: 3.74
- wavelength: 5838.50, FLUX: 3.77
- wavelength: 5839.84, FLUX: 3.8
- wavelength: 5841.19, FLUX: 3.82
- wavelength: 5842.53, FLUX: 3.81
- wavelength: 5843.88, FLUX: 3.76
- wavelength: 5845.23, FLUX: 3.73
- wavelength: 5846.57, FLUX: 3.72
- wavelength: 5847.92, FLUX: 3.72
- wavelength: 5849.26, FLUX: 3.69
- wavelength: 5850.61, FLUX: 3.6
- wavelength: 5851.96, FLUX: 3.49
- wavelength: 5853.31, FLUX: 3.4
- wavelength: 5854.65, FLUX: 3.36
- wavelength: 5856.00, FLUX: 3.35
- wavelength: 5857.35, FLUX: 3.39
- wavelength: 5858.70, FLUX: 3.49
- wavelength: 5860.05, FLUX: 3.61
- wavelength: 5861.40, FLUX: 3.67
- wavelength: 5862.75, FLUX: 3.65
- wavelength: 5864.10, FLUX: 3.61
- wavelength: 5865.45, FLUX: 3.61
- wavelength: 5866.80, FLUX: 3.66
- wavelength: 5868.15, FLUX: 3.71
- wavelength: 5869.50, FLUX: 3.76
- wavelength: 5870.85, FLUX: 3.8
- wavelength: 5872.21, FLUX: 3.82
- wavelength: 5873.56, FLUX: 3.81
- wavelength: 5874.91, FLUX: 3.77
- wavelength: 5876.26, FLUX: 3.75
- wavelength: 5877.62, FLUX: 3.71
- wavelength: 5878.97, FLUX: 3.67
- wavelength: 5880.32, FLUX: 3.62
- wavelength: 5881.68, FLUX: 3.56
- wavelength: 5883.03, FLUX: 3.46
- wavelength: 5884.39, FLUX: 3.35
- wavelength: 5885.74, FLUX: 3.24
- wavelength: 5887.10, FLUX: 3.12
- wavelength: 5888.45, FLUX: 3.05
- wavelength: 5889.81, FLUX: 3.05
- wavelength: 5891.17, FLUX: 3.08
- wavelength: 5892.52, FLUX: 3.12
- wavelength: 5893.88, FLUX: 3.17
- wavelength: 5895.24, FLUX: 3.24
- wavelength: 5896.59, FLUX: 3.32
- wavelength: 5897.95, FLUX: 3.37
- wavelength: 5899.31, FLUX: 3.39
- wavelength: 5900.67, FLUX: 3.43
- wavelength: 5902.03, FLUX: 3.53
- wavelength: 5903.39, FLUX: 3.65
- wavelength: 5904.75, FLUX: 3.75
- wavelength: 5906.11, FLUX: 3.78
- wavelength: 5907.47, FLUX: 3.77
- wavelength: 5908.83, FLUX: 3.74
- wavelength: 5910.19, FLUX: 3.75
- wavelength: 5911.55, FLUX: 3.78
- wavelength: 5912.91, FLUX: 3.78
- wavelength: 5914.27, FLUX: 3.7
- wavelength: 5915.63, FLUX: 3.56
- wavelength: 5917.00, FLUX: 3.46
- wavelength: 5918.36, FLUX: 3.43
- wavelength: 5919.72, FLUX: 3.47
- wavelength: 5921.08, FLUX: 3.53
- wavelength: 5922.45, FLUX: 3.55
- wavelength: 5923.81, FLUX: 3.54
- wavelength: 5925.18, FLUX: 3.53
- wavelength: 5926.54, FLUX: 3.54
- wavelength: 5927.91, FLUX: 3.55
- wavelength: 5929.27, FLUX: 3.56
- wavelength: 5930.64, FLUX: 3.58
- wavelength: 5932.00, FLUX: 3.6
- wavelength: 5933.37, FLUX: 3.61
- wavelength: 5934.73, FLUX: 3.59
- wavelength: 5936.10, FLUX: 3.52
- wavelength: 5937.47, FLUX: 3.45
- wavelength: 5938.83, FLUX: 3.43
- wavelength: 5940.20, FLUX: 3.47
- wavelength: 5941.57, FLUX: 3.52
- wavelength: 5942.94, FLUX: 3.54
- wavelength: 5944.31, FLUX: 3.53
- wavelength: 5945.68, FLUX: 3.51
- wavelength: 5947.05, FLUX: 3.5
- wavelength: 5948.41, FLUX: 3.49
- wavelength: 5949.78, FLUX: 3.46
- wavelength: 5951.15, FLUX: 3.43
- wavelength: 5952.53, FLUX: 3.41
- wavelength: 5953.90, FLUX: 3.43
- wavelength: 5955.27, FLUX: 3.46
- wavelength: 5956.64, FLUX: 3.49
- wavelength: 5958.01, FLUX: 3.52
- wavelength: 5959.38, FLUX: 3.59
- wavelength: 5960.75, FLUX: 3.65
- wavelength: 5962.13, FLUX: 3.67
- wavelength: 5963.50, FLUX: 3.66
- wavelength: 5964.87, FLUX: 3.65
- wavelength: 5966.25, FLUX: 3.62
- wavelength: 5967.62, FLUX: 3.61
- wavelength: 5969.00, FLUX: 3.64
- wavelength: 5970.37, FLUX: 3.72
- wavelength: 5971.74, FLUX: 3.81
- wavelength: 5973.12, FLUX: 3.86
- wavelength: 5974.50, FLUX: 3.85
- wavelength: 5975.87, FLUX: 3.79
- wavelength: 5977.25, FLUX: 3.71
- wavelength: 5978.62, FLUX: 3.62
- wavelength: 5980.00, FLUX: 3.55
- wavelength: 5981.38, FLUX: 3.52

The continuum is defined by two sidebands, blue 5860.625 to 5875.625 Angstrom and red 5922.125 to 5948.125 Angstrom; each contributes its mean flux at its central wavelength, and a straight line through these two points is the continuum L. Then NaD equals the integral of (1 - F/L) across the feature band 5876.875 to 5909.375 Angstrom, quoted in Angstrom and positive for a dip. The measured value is 2.0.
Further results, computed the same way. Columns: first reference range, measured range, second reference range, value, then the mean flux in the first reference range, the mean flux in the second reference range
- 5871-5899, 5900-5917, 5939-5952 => -1.1 Angstrom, 3.42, 3.49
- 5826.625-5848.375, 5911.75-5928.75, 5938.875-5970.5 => 0.2 Angstrom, 3.77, 3.54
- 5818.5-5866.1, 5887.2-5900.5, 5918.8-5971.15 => 1.5 Angstrom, 3.66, 3.54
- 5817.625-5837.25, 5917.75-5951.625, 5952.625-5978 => 1.3 Angstrom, 3.72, 3.65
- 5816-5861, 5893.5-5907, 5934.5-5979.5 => 0.5 Angstrom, 3.67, 3.58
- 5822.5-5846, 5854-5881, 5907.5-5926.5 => 0.3 Angstrom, 3.74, 3.61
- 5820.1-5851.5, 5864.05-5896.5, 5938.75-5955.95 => 1.3 Angstrom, 3.73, 3.48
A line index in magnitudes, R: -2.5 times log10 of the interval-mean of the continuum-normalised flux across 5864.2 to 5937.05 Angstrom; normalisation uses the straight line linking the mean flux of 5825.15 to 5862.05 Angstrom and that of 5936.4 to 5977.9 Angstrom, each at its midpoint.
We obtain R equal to 0.03 mag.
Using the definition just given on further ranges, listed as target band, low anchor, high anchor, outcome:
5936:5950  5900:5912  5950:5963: 0.021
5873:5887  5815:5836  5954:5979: 0.035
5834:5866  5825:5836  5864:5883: 0.027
